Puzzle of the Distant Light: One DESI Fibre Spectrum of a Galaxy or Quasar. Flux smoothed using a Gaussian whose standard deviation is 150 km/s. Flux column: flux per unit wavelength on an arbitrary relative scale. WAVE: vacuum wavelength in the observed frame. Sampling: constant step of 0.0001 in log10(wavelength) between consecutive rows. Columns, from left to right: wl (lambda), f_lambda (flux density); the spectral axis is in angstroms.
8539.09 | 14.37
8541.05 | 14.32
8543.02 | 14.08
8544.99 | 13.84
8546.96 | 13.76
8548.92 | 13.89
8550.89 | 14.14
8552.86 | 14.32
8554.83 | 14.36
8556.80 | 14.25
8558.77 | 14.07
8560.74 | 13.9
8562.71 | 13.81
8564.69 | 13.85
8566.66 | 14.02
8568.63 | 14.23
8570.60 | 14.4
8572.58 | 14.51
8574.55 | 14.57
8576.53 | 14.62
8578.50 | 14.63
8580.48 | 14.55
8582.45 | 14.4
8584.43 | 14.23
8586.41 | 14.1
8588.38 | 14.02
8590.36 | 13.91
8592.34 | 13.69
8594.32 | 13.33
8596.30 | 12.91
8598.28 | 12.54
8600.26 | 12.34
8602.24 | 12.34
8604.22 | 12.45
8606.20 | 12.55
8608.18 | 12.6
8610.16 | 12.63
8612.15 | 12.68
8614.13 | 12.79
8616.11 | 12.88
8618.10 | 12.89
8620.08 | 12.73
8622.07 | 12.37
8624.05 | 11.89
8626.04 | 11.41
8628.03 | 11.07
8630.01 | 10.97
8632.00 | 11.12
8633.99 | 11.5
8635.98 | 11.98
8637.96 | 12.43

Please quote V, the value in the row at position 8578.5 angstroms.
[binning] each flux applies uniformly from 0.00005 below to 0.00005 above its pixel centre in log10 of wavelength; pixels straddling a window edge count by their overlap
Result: 14.63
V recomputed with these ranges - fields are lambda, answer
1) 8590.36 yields 13.91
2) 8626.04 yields 11.41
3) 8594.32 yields 13.33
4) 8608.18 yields 12.6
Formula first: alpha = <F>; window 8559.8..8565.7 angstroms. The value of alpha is 13.8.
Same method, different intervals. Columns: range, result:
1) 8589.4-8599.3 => 13.3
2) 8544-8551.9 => 13.9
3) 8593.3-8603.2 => 12.7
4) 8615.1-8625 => 12.6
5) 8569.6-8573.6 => 14.5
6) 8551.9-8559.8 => 14.2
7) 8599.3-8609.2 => 12.5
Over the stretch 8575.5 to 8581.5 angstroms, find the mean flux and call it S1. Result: 14.6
